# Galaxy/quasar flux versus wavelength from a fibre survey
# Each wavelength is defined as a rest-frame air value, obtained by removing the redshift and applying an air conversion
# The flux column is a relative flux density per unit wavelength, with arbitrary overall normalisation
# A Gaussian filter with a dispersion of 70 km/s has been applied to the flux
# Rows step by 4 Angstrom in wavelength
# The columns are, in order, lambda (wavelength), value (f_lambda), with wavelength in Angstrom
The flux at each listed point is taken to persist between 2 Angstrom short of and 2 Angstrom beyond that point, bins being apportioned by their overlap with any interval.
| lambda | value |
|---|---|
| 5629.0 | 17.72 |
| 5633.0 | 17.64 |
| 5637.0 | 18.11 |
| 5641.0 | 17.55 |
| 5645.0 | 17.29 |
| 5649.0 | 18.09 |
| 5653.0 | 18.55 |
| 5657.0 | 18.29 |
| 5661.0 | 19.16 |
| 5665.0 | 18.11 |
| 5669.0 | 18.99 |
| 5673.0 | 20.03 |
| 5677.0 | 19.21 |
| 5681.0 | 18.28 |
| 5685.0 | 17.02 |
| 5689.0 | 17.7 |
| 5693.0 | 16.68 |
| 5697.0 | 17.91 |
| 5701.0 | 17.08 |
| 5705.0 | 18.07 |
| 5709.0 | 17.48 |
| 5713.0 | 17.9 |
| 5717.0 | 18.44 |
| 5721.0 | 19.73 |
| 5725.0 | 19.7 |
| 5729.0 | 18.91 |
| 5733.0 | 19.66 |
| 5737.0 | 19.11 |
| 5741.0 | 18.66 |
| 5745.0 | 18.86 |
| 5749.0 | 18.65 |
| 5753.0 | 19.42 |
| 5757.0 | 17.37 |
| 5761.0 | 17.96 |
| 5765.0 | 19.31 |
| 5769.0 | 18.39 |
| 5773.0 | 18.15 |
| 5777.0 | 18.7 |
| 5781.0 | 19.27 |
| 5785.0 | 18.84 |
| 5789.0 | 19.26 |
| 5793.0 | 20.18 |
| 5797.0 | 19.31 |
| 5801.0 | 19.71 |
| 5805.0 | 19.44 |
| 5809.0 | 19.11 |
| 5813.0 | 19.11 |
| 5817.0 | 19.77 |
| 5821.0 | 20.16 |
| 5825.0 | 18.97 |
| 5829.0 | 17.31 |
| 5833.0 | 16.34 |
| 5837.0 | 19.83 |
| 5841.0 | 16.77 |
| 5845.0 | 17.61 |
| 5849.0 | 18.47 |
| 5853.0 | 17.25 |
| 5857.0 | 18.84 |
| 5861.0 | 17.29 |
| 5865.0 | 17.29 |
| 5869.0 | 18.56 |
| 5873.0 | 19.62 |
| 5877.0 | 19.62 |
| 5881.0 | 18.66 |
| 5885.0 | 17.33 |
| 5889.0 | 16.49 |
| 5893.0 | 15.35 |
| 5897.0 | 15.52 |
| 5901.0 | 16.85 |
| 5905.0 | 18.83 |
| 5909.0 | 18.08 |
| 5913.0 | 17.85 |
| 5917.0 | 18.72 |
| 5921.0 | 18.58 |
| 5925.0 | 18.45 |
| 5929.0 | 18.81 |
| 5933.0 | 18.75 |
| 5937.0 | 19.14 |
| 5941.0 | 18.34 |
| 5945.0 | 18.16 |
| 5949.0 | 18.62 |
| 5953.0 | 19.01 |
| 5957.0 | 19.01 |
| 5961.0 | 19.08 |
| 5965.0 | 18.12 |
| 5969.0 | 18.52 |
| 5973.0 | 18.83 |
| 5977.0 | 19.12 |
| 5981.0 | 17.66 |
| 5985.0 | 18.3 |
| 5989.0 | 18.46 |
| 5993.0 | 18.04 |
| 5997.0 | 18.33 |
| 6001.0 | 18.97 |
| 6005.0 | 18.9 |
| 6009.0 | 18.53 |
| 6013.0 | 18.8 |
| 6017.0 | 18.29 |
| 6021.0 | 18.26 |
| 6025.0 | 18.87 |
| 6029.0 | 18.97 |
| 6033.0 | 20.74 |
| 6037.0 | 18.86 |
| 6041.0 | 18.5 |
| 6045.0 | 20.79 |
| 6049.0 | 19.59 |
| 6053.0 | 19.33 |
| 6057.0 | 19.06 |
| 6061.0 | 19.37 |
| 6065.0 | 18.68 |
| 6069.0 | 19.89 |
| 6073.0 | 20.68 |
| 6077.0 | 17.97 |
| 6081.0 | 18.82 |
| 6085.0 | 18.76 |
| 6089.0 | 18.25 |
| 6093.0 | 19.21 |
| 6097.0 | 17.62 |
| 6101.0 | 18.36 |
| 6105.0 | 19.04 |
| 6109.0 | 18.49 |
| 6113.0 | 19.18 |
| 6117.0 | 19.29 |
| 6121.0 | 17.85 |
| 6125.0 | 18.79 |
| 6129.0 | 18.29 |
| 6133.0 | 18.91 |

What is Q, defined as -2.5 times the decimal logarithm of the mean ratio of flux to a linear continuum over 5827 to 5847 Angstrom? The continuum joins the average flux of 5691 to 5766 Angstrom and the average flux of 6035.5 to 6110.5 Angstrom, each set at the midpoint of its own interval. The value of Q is 0.06 mag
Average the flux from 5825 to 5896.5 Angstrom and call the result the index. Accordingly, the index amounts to 17.8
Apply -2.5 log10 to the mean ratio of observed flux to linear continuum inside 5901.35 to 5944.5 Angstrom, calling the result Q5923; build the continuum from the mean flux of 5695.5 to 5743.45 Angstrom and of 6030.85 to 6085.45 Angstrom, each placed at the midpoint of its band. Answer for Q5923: 0.033 mag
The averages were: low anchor 18.6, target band 18.5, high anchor 19.4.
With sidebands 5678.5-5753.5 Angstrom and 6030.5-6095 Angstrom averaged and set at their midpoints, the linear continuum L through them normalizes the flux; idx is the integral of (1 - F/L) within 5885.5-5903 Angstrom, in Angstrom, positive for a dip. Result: 2.5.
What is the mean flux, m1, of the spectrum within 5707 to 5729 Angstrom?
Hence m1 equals 18.7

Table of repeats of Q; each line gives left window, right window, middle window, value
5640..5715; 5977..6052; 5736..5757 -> -0.03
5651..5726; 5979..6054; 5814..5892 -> 0.02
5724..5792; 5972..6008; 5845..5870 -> 0.05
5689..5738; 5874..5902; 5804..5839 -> -0.07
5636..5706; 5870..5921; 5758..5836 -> -0.06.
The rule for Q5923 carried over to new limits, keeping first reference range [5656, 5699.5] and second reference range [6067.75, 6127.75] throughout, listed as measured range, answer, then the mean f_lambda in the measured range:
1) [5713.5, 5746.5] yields -0.04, 19.1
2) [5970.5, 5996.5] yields 0.02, 18.4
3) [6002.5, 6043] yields -0.01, 18.9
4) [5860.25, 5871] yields 0.05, 17.8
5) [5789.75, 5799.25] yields -0.07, 19.7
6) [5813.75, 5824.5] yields -0.07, 19.7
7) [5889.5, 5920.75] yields 0.07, 17.3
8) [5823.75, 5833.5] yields 0.05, 17.6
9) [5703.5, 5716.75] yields 0.03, 17.9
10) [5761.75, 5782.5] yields -0.02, 18.7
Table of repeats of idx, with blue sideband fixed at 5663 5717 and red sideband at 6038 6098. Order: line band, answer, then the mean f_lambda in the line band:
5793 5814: -1.2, 19.4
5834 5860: 0.7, 18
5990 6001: 0.3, 18.4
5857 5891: 0.8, 18.2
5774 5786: -0.4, 18.9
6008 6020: 0.3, 18.5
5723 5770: -1.6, 18.8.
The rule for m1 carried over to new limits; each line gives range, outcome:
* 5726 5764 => 18.8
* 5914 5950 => 18.6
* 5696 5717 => 17.7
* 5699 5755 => 18.7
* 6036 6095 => 19.2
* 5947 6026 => 18.6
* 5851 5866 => 17.7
